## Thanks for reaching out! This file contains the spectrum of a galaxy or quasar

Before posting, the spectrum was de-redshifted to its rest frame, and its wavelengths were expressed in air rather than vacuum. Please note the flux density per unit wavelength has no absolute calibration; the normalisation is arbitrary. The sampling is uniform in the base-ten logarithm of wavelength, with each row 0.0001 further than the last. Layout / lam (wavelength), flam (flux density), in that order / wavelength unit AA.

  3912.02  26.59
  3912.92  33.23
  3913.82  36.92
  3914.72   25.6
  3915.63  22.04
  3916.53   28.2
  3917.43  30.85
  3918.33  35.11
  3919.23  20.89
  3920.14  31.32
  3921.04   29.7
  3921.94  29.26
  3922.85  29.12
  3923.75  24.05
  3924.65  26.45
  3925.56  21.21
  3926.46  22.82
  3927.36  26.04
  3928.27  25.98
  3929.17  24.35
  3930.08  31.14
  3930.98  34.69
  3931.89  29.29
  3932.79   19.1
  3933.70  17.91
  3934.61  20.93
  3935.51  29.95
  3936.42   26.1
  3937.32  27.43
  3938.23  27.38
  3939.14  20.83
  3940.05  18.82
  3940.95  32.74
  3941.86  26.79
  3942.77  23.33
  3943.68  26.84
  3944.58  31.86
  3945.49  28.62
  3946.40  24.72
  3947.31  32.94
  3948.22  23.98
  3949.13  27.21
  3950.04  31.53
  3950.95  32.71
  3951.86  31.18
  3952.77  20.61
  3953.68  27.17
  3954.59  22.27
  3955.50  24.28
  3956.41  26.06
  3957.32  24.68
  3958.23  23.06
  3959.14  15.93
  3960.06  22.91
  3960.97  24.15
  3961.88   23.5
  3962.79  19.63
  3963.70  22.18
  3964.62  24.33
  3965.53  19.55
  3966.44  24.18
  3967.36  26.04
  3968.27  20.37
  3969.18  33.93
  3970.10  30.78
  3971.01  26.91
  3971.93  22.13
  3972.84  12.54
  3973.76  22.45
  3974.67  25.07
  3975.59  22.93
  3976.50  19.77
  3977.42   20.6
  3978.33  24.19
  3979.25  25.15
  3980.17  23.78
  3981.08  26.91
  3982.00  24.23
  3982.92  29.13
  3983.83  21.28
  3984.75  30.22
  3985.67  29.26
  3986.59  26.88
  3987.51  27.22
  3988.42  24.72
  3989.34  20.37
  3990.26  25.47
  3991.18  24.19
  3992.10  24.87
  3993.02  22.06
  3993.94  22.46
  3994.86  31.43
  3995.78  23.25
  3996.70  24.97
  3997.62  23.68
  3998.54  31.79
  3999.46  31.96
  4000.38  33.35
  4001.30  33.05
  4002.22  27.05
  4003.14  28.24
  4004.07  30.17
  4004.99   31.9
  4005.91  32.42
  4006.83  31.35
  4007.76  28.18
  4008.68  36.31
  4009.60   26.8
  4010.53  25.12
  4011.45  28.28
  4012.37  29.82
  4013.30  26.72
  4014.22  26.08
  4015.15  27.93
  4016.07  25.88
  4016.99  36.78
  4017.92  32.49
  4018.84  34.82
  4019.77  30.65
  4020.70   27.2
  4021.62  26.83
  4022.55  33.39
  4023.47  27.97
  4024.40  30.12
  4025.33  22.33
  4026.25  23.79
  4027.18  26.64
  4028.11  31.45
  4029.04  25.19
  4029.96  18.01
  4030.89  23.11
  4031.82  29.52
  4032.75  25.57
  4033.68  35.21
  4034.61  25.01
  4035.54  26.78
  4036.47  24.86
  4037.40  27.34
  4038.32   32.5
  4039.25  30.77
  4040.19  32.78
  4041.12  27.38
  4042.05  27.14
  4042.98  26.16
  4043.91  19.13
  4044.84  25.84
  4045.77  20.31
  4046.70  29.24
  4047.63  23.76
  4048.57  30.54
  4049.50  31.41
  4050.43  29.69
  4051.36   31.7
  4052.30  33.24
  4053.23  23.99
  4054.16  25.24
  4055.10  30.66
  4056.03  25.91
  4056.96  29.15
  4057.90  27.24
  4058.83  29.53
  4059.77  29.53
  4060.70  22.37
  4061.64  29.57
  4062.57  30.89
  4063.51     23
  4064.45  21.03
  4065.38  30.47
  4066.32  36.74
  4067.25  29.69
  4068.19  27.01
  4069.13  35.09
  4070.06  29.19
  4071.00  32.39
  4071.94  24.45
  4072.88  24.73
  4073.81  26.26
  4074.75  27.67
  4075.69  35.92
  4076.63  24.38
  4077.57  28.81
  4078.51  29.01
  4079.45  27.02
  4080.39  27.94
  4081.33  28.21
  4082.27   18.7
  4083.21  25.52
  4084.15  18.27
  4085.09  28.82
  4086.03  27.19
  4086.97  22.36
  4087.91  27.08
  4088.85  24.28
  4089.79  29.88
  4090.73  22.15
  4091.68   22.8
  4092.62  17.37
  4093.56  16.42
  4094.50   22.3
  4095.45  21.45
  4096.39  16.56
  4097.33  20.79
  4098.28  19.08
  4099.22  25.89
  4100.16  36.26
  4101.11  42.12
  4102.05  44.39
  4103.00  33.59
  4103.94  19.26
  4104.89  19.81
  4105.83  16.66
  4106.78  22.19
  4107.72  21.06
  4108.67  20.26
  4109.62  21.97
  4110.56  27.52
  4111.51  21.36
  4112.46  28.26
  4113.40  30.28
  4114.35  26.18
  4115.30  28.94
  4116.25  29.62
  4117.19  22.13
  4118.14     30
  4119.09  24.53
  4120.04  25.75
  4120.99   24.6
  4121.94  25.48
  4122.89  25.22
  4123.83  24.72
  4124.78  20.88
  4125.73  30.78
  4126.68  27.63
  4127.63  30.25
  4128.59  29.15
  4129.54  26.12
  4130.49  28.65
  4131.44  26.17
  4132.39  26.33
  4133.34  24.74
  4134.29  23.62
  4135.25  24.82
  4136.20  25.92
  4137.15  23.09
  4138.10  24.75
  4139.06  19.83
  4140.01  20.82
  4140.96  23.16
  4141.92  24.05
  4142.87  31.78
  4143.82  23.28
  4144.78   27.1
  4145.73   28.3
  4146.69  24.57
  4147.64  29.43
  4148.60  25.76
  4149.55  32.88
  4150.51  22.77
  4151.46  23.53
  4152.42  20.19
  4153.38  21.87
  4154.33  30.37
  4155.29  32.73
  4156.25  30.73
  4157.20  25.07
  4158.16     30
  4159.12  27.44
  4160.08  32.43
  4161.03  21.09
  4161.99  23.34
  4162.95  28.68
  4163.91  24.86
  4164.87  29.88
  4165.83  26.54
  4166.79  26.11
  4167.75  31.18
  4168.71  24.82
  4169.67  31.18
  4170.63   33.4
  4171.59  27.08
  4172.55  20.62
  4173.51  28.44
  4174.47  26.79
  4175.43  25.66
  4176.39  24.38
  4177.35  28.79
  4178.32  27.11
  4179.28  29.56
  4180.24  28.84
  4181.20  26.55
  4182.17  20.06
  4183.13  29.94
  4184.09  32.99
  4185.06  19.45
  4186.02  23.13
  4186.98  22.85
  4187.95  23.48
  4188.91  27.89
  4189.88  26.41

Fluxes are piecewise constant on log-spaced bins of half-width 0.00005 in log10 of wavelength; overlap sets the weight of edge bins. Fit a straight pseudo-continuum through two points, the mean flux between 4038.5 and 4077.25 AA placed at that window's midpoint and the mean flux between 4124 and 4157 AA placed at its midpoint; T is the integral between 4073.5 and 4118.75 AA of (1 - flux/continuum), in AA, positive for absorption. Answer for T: 2.8 AA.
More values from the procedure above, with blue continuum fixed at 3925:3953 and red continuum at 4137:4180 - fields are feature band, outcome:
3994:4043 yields -3.9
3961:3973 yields 1.2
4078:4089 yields 0.5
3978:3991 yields 0.4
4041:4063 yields -0.8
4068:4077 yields -0.8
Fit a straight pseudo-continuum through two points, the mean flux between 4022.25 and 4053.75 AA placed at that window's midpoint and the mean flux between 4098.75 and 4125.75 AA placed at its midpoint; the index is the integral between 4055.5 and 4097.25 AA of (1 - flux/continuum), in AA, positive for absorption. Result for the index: 1.1 AA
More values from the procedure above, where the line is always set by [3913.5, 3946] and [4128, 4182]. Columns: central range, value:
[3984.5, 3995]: 0.5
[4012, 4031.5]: -1.0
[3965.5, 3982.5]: 1.8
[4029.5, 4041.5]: -0.4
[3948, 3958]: 0.1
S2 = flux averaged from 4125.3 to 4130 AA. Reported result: 28.7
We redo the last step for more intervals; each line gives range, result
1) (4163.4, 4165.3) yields 27.3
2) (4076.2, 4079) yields 27.4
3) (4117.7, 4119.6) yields 27.1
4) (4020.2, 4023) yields 29.1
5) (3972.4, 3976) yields 20.7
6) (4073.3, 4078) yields 28.6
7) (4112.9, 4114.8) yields 28.3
